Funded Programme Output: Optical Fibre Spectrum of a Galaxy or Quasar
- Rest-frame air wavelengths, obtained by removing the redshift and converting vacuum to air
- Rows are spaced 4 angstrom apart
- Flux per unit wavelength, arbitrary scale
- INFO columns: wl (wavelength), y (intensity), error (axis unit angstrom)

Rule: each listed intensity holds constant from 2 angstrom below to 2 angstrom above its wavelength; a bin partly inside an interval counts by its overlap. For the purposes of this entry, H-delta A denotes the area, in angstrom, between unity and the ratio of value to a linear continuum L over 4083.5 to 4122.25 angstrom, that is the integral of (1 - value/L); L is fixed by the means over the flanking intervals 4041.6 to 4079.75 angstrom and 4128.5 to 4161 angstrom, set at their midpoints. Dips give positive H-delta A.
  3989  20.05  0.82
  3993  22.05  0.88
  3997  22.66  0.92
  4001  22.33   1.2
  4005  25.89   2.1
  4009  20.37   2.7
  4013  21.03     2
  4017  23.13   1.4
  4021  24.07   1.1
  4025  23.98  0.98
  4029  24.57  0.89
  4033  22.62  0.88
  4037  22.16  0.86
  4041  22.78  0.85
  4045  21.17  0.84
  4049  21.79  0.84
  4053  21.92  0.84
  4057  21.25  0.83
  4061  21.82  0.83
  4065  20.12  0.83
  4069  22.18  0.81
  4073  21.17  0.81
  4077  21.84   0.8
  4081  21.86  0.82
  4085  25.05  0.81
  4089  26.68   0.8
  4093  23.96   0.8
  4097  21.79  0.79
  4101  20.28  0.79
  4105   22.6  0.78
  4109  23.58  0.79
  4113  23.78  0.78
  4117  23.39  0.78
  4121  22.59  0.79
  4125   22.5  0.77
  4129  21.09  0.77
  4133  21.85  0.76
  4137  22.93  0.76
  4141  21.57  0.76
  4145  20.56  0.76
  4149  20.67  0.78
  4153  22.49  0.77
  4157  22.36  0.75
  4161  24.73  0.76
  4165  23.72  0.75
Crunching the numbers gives -2.9 angstrom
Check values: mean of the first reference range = 21.5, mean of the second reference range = 21.9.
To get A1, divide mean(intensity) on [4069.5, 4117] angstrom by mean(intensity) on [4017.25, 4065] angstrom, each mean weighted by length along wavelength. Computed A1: 1.0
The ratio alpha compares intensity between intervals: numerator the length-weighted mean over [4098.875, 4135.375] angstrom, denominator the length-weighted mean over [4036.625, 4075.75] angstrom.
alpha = 1.04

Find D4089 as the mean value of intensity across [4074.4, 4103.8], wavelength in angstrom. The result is 23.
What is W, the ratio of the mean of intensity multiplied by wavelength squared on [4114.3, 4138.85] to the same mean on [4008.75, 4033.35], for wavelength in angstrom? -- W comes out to 1.0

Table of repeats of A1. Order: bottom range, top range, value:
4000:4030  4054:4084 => 0.93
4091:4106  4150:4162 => 1.03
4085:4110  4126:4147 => 0.93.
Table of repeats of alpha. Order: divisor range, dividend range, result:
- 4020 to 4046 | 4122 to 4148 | 0.94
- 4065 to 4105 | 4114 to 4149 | 0.97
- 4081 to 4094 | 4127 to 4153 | 0.87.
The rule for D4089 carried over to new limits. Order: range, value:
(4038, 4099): 22.4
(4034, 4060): 21.9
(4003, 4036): 23.2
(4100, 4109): 22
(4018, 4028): 24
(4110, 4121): 23.4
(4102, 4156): 22.2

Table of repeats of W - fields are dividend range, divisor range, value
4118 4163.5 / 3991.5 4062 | 1.04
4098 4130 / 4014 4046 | 1.02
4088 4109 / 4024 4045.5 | 1.03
